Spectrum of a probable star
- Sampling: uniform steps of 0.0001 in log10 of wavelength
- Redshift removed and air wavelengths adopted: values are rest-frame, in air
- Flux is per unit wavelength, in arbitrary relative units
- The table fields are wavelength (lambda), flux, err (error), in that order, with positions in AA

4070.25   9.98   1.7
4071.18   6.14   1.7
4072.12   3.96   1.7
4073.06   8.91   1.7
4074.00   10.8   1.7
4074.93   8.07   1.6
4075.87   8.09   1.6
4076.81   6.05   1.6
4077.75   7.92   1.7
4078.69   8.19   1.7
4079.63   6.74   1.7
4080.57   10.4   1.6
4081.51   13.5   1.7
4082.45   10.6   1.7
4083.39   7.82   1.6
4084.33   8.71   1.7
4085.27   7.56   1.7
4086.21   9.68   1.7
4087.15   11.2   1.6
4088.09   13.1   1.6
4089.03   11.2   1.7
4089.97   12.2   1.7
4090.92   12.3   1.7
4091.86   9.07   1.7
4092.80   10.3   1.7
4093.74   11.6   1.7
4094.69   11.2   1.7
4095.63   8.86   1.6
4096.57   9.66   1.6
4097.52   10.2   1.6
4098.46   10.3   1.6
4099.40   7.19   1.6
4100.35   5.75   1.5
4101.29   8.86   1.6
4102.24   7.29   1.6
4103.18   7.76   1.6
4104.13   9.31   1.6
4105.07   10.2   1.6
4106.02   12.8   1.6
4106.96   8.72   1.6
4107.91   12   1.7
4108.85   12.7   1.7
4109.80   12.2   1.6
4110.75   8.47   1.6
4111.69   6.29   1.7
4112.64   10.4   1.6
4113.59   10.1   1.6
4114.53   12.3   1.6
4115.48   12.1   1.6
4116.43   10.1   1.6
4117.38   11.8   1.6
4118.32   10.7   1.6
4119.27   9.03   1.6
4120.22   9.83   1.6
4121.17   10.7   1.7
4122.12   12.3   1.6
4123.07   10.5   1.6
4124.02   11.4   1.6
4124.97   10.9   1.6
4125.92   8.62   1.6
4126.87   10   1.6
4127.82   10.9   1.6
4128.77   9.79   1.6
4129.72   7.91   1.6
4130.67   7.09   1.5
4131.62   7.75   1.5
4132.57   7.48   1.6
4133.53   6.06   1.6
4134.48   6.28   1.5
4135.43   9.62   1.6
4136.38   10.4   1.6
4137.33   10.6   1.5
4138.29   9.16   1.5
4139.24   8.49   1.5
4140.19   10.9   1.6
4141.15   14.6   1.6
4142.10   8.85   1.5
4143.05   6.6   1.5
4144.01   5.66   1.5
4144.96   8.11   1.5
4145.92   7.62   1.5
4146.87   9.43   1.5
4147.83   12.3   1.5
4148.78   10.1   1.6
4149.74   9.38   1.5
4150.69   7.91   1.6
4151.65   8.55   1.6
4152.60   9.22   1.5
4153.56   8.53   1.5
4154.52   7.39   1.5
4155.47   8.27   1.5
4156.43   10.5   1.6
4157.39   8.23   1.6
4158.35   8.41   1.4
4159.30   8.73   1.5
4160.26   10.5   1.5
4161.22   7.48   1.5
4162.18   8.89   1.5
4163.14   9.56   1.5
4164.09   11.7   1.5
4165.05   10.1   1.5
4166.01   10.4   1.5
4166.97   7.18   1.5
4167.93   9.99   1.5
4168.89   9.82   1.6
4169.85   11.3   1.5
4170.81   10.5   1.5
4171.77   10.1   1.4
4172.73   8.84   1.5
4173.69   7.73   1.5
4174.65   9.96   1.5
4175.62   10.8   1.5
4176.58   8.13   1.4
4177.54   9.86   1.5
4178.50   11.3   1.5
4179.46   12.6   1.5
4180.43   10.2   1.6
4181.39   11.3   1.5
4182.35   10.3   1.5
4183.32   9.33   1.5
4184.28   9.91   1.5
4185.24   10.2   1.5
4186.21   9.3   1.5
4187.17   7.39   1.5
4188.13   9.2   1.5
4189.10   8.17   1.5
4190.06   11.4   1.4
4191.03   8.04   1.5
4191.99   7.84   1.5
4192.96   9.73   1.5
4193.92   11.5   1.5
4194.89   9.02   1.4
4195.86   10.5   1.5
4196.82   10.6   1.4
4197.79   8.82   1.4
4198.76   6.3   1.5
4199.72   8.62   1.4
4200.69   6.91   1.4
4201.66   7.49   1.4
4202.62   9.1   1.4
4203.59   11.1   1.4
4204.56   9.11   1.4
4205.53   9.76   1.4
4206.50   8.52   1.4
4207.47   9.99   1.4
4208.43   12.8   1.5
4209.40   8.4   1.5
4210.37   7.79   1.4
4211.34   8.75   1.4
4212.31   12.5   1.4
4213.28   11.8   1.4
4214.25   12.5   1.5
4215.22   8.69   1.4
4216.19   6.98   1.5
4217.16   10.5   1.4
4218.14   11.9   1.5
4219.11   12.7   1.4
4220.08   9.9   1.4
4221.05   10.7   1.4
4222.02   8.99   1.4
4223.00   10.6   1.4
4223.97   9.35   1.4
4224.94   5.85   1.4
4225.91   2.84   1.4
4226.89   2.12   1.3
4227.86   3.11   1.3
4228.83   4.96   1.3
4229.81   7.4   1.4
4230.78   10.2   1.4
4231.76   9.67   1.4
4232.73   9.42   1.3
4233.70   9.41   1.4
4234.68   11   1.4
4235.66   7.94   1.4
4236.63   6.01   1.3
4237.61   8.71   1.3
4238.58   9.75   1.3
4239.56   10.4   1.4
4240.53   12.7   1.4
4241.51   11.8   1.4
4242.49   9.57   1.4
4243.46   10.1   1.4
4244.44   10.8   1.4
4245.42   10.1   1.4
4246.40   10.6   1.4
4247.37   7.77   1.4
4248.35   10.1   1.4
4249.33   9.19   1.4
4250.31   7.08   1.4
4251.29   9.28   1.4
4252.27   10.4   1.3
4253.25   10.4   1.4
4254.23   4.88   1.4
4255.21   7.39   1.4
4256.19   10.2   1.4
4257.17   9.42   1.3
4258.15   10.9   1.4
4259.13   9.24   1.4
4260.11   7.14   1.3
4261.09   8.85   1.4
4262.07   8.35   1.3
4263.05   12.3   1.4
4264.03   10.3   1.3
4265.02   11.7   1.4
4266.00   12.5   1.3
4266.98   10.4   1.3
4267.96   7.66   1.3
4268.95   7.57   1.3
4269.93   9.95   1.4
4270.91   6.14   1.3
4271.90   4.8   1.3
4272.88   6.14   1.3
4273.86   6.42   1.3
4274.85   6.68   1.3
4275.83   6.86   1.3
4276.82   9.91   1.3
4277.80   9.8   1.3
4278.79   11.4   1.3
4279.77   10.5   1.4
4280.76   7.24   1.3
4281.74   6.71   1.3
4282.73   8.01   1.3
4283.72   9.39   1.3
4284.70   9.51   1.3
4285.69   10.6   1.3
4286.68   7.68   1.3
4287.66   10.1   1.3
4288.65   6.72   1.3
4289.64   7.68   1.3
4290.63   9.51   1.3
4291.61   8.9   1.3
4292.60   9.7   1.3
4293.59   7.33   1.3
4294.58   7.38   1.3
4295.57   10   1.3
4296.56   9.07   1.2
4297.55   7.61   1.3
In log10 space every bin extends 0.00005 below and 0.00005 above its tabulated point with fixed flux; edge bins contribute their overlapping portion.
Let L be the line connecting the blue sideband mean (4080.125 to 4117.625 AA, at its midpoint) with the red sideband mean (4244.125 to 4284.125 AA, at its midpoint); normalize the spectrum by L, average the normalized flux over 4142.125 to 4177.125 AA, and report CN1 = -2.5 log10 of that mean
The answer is 0.06 mag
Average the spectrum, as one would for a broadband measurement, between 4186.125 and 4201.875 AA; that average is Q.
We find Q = 8.89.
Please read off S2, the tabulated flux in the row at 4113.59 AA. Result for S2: 10.1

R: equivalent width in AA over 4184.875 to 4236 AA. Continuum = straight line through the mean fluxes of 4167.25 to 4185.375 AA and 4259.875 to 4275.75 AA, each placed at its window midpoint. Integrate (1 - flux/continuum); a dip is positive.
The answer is 2.7 AA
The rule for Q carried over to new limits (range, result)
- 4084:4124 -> 10.2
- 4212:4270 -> 9.23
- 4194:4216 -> 9.51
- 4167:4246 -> 9.36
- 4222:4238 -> 7.45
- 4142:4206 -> 9.28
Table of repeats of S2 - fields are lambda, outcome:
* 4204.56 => 9.11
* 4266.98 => 10.4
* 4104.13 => 9.31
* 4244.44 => 10.8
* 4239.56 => 10.4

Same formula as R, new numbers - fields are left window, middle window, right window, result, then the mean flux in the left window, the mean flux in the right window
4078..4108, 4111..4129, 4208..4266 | -1.33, 9.78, 9.25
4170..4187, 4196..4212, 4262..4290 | 0.98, 10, 8.73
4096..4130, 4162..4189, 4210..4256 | -0.98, 9.98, 9.04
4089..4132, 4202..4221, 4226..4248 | -2.50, 10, 8.7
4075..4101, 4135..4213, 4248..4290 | -2.08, 9.58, 8.78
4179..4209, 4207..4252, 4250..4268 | 1.37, 9.51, 9.46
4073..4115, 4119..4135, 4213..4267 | 0.65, 9.71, 9.21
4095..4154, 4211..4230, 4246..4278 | 0.81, 9.5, 8.78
